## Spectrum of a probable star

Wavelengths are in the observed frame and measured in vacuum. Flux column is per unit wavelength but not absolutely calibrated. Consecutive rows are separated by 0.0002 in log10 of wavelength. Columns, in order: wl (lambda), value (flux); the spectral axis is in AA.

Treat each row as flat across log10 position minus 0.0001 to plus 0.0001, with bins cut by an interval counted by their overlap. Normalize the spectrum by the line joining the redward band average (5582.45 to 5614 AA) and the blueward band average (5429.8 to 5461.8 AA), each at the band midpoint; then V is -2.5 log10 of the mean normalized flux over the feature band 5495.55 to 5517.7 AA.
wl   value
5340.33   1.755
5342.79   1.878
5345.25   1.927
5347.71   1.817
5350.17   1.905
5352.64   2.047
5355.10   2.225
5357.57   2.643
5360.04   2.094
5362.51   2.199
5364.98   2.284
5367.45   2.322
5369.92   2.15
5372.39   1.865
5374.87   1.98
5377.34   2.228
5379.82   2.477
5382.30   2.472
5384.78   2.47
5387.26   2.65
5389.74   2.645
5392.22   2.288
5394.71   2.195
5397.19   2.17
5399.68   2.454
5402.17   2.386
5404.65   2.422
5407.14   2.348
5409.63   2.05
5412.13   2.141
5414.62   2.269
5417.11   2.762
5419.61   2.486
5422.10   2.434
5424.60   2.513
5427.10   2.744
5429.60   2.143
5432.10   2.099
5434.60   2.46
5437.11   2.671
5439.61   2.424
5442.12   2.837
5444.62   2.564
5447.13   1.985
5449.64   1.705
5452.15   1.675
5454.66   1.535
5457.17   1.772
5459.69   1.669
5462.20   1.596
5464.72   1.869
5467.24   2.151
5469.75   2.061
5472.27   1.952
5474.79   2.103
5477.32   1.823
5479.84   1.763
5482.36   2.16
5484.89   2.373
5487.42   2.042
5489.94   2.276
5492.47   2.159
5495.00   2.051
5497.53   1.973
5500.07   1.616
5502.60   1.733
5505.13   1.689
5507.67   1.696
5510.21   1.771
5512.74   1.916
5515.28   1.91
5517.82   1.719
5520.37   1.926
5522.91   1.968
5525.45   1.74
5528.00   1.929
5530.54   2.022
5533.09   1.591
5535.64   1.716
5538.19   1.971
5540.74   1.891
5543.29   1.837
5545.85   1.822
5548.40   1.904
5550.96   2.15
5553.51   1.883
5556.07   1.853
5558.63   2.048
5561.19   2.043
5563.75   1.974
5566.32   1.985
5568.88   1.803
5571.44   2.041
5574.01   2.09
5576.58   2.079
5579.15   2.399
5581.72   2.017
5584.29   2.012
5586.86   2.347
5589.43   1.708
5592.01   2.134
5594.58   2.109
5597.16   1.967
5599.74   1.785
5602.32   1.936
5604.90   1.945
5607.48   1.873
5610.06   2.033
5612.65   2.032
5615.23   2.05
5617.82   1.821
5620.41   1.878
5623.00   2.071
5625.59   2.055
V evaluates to 0.15 mag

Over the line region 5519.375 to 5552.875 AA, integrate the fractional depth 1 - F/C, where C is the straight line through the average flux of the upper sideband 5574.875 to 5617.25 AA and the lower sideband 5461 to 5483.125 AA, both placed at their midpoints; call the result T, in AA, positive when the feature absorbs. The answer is 1.70 AA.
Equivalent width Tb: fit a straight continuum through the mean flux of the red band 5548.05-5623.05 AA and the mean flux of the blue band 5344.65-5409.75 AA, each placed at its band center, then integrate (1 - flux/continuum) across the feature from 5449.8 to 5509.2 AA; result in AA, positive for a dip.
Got 6.5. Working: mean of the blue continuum 2.26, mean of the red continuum 2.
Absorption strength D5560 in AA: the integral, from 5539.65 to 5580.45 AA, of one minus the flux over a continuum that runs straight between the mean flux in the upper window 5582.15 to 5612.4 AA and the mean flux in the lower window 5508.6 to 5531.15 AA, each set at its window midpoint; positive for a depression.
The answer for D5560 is -1.2 AA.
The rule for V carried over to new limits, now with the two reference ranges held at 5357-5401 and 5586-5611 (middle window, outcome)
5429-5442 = -0.090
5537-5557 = 0.076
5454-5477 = 0.168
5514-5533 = 0.121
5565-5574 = 0.031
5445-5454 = 0.190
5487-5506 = 0.099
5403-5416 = 0.001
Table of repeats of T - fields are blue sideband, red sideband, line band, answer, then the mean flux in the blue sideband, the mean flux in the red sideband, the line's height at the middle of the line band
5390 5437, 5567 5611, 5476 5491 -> 1.05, 2.37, 2.02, 2.23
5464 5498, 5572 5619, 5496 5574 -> 6.30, 2.06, 2.02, 2.04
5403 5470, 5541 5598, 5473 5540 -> 6.11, 2.2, 2.01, 2.1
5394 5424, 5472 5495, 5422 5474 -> 1.95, 2.35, 2.08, 2.21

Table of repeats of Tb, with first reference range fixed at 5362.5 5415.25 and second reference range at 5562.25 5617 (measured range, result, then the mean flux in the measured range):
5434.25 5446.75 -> -1.88 AA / 2.56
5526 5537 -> 1.50 AA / 1.81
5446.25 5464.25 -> 4.06 AA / 1.71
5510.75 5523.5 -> 1.44 AA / 1.88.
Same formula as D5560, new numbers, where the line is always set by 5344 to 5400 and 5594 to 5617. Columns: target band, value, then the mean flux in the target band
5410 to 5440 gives -3.4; 2.42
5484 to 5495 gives -0.5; 2.19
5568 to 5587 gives -0.9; 2.09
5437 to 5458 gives 0.4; 2.11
